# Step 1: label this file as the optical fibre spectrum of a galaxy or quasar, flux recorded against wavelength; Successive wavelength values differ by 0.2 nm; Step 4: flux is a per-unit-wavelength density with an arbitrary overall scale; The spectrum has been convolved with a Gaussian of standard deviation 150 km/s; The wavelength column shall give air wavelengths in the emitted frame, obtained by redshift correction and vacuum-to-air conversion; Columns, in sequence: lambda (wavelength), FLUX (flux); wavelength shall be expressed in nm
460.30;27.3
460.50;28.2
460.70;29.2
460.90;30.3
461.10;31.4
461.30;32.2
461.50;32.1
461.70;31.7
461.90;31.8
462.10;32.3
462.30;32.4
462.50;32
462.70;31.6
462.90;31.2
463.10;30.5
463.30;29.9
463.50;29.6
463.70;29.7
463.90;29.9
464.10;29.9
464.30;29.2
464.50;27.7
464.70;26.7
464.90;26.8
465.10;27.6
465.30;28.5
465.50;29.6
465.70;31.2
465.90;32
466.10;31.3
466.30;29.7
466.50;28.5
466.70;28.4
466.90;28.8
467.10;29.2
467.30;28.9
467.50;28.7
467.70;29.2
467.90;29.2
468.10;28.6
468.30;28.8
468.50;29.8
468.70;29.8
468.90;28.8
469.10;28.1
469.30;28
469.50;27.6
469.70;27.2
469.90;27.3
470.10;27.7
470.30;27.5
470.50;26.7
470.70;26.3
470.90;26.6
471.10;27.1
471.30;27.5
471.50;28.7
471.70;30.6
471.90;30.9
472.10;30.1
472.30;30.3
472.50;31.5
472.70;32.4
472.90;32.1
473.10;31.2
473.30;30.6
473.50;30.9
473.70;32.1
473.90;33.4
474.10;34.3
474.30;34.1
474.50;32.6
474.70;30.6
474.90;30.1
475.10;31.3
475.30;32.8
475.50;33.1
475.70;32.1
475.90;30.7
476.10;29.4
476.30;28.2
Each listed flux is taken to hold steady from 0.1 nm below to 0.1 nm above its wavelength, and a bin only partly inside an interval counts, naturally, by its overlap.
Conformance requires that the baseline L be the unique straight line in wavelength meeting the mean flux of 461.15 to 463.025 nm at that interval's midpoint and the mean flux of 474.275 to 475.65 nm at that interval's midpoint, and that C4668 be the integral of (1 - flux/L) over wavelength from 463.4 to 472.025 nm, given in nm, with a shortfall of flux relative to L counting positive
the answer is 0.87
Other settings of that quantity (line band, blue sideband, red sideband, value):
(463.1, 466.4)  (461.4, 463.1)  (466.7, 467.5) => 0.099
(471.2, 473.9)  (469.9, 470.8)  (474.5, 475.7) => -0.144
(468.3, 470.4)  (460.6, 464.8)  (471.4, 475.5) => 0.200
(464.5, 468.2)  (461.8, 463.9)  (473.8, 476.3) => 0.269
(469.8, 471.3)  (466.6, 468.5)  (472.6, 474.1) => 0.169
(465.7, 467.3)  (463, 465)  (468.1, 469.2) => -0.041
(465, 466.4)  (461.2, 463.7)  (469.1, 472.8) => 0.014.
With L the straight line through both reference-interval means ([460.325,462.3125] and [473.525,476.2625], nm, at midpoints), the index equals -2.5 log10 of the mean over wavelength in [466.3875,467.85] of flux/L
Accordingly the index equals 0.09 mag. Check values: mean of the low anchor 31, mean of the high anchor 31.9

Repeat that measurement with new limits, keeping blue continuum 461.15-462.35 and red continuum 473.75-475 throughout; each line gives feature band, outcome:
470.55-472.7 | 0.118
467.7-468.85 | 0.108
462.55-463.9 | 0.058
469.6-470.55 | 0.184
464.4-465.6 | 0.158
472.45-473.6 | 0.034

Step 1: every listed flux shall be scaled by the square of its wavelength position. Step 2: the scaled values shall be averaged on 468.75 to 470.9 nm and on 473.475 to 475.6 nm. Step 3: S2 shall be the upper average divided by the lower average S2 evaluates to 1.2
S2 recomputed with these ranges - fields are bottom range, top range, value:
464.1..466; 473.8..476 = 1.17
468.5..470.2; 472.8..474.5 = 1.17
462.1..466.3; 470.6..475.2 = 1.06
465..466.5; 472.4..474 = 1.10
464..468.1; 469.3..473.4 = 1.02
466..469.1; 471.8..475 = 1.12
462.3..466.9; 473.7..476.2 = 1.13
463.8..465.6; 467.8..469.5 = 1.03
